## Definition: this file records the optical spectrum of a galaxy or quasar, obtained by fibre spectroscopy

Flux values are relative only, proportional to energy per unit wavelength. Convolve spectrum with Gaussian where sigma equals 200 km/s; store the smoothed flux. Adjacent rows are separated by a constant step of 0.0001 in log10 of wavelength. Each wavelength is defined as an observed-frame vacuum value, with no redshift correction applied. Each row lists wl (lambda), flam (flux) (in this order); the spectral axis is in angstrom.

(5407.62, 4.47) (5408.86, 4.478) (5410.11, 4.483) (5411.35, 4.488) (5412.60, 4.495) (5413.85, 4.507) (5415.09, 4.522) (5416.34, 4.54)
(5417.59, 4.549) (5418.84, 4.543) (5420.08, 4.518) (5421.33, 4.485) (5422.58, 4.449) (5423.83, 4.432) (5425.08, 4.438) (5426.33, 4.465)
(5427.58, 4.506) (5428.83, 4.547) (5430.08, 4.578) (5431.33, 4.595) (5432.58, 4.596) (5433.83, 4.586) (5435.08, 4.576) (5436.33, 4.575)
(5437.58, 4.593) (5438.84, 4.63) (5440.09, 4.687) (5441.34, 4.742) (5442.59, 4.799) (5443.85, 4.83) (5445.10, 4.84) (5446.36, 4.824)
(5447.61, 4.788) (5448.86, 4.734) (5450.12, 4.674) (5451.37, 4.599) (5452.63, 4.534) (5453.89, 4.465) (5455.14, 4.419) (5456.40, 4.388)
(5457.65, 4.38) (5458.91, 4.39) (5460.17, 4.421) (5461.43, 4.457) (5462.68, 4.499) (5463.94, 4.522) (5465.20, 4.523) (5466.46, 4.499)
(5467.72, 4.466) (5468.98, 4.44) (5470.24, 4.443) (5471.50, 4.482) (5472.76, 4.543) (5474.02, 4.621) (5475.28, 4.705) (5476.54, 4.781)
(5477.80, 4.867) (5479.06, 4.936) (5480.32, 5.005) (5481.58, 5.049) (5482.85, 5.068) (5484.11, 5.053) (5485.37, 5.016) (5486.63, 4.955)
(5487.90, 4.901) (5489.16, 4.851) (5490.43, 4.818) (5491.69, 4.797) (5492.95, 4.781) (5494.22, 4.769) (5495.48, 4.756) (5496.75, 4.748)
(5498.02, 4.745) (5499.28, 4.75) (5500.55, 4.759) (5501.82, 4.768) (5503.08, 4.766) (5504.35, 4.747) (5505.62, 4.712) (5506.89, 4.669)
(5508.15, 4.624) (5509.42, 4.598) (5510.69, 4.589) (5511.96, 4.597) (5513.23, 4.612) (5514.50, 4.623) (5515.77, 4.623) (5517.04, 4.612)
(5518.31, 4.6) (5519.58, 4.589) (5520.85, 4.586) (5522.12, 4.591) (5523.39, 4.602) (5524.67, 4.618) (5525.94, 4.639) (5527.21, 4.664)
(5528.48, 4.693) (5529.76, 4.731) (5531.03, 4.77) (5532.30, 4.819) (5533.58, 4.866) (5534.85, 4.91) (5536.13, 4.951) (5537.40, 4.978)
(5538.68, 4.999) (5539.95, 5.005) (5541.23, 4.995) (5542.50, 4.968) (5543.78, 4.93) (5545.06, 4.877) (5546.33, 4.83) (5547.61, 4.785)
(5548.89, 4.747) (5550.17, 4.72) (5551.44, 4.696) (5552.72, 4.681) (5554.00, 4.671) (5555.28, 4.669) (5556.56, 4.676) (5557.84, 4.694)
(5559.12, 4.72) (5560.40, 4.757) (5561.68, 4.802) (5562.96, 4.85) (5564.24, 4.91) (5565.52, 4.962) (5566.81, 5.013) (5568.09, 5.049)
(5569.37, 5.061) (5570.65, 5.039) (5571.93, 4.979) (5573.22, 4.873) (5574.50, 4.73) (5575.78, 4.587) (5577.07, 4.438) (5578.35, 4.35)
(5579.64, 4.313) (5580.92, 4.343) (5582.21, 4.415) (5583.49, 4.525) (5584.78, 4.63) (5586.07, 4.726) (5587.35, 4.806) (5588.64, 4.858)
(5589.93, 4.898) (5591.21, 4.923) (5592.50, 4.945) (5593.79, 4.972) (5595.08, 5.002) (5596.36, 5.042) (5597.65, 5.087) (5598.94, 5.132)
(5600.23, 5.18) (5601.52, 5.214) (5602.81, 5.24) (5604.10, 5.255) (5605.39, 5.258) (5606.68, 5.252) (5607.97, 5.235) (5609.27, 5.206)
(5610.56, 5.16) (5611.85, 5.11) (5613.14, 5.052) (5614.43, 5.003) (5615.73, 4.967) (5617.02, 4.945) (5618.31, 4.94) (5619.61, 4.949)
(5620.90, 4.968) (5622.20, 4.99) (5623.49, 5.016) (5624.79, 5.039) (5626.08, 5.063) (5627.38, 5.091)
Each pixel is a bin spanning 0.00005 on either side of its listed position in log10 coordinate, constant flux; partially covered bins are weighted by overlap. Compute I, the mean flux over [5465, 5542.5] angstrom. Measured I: 4.75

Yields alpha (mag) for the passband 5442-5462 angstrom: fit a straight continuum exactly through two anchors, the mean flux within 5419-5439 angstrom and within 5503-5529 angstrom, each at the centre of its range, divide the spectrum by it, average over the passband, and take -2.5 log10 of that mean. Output -0.01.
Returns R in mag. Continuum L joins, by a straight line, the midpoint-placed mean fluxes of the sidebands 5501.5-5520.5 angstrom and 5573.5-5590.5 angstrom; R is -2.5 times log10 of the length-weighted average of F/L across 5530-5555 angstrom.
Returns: -0.052 mag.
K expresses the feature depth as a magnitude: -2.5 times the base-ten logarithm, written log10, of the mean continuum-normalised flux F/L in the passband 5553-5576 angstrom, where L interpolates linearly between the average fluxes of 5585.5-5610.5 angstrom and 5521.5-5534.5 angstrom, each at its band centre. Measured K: 0.01 mag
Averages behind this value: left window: 4.7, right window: 5.07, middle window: 4.84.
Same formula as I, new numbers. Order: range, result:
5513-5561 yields 4.75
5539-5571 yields 4.84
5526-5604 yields 4.83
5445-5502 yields 4.69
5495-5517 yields 4.68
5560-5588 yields 4.73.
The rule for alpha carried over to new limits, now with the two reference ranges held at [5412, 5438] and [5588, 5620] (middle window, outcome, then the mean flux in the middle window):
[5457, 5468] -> 0.04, 4.46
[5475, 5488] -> -0.06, 4.95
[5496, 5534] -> 0.03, 4.68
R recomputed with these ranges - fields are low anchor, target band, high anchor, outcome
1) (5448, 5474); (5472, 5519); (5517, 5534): -0.04 mag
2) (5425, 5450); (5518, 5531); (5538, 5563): 0.03 mag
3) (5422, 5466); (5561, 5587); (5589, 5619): 0.06 mag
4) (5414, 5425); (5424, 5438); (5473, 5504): 0.00 mag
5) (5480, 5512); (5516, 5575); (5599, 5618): 0.03 mag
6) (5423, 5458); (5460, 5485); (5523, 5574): 0.00 mag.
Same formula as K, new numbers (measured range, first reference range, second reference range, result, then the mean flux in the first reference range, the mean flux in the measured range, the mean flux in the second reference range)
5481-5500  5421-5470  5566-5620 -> -0.04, 4.56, 4.87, 4.92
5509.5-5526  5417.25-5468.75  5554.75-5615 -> 0.03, 4.56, 4.6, 4.89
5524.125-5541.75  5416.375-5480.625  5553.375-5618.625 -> -0.01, 4.59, 4.83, 4.89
